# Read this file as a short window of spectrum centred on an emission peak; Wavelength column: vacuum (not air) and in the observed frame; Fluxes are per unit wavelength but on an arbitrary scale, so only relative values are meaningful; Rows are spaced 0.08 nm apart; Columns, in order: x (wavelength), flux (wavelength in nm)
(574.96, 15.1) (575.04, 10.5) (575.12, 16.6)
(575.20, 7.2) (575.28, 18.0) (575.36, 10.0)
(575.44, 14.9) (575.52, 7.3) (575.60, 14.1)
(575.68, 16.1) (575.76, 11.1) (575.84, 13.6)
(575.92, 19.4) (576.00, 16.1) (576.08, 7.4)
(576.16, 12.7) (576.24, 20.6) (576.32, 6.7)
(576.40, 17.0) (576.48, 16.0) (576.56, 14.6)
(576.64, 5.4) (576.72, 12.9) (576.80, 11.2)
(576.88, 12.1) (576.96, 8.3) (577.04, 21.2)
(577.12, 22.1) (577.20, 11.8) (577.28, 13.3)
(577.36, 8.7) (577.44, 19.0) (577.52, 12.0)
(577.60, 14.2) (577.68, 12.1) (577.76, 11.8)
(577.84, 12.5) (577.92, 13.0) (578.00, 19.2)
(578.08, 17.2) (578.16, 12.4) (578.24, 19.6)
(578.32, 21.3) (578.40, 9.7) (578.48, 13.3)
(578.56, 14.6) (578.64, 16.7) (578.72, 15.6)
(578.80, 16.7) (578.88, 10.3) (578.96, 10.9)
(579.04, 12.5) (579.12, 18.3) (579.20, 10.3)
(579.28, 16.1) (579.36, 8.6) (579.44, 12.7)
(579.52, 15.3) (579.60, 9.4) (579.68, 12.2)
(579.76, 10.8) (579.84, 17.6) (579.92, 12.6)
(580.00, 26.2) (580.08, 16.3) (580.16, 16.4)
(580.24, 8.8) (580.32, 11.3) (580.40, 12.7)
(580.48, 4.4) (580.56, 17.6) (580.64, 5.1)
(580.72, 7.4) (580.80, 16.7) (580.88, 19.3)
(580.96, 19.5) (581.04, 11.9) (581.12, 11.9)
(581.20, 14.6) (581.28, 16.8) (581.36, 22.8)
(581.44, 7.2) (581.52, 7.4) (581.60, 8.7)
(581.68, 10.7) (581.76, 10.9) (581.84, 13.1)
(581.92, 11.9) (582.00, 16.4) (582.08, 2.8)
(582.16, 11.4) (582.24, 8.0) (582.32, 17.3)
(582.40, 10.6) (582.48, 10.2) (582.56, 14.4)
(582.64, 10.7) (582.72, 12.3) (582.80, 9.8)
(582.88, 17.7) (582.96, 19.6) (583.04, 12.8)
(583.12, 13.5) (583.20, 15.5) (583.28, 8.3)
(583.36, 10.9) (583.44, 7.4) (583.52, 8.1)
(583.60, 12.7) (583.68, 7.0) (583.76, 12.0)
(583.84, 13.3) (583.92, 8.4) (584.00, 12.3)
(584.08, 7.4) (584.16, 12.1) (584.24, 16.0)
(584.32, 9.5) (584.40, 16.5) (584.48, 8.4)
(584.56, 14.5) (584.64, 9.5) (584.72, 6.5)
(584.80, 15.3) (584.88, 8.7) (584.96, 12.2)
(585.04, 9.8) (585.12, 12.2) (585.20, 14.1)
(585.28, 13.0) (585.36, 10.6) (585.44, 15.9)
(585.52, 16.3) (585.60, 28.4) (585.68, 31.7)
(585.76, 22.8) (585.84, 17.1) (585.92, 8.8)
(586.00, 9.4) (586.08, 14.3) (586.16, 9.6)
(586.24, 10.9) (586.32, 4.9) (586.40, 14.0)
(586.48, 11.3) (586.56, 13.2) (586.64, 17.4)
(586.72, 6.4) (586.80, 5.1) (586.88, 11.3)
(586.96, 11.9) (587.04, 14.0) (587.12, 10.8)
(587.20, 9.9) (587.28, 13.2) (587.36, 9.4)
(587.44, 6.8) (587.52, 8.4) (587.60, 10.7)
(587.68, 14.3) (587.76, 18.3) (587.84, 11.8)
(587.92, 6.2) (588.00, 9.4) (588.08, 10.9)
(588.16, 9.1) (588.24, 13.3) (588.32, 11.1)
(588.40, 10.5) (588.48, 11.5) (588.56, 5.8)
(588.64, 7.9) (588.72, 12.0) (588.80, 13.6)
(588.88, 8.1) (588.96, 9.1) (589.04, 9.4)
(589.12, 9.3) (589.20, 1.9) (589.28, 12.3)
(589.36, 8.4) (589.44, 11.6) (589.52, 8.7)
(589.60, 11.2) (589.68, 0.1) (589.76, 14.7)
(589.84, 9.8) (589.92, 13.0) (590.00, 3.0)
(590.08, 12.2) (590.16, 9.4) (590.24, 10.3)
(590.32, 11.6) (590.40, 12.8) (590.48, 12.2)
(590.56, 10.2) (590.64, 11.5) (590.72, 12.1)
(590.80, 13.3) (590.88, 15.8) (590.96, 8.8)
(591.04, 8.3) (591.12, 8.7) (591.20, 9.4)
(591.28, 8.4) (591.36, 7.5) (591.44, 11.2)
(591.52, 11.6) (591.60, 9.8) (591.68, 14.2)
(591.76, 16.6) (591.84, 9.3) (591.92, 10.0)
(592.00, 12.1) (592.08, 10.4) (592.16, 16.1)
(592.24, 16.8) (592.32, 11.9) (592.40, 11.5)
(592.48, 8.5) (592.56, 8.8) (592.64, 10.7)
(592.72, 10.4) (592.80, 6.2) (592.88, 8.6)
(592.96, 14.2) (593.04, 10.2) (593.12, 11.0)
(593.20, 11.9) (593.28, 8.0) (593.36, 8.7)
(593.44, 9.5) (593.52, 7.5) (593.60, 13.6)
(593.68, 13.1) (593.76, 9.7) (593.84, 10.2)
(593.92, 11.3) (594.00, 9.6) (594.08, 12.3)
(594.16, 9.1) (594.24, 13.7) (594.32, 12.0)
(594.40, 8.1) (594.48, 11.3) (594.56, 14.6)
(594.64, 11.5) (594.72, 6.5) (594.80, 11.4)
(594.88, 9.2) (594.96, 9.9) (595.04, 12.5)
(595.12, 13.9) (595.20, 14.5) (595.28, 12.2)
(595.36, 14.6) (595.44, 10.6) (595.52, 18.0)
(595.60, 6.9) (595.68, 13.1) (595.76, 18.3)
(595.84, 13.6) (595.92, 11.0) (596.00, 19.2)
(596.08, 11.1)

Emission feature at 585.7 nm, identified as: [O III] 5007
